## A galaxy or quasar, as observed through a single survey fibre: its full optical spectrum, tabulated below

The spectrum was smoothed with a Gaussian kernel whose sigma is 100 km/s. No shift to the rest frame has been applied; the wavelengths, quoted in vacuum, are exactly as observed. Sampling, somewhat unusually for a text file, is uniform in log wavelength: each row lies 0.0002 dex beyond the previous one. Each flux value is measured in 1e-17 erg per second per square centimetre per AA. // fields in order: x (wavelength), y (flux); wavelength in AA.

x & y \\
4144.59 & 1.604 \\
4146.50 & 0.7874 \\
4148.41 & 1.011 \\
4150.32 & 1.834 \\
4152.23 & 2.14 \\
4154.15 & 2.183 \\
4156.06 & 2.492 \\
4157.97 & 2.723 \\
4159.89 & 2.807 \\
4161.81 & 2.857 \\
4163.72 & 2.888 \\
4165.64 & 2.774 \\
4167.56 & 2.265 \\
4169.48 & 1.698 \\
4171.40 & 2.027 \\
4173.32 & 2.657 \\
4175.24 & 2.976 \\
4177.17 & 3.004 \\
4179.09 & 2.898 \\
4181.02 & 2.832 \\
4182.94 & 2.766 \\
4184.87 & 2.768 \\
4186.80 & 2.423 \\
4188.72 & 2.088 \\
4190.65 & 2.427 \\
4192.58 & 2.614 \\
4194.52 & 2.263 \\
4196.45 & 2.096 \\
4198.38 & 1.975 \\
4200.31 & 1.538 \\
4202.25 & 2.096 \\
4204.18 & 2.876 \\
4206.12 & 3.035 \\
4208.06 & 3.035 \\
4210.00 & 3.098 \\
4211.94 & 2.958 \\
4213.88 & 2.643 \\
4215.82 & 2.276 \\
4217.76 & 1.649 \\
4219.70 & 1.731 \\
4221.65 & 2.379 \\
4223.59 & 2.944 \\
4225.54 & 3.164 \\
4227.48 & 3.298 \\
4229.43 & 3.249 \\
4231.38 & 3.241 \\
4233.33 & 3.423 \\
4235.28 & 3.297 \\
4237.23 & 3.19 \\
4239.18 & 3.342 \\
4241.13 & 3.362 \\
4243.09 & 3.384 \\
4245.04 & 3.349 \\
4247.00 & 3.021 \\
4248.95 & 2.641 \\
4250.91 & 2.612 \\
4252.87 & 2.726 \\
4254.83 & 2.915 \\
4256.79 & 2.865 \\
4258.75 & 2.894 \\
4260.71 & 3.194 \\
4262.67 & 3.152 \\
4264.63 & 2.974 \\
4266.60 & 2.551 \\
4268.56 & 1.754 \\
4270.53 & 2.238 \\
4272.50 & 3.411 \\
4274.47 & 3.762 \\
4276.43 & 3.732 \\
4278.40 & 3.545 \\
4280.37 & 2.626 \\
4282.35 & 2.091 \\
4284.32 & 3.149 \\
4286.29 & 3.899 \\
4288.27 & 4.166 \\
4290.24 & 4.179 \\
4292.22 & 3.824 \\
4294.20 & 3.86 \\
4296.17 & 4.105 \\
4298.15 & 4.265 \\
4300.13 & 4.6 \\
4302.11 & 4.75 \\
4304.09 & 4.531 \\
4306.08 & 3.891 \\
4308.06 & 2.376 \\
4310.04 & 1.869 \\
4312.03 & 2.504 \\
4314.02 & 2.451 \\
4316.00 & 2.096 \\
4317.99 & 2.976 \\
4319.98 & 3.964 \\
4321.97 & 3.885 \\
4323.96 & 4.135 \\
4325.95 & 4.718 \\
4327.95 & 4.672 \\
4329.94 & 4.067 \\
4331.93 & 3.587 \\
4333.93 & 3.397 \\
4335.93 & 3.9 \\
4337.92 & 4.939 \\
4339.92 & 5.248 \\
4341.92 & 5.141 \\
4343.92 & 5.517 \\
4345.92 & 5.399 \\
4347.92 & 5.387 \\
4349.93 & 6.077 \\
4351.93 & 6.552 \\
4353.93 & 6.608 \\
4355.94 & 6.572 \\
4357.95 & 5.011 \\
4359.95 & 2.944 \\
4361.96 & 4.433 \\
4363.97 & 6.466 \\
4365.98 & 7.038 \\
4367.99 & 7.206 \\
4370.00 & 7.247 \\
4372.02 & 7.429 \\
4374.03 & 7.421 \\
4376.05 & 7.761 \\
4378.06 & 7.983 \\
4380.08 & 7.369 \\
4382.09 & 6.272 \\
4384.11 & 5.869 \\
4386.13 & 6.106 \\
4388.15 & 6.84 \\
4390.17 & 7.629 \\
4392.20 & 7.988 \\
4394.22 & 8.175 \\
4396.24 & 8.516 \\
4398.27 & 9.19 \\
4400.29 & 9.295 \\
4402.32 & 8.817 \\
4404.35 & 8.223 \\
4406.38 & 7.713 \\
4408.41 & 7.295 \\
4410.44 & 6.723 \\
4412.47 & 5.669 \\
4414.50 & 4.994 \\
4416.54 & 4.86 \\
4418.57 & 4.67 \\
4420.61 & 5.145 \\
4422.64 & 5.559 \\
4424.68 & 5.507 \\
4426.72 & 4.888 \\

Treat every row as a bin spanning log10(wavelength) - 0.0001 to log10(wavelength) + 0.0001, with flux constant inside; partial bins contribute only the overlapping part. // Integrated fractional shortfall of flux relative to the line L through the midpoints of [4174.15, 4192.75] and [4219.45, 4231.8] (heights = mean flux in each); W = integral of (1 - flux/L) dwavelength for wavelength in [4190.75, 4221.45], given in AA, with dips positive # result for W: 4.5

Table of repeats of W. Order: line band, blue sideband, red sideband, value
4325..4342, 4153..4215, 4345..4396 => 4.17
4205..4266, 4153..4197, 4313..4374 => 8.69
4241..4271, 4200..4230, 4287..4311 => 3.50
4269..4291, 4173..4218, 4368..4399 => 6.75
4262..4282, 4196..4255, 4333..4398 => 5.15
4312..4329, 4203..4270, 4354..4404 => 5.80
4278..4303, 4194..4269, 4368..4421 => 3.47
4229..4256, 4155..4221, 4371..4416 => 4.71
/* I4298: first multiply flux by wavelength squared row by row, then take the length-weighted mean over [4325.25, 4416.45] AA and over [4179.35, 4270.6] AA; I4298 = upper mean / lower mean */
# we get 2.5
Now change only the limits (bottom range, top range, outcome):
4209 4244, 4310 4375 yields 1.78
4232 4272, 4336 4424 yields 2.34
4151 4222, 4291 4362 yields 1.85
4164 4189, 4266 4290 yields 1.27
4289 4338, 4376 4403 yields 2.14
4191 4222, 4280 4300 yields 1.61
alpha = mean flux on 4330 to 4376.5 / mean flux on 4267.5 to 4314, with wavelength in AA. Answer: 1.65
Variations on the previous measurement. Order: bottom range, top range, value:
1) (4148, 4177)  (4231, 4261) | 1.29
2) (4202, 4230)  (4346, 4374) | 2.26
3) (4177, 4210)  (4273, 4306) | 1.51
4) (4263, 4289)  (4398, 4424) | 2.19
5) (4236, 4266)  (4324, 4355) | 1.64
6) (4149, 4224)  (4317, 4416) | 2.48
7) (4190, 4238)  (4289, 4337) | 1.39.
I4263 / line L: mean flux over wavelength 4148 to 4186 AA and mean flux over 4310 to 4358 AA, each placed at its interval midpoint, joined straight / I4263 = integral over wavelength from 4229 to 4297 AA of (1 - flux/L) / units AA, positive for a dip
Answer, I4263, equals 8.21 AA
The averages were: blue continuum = 2.5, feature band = 3.19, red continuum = 4.47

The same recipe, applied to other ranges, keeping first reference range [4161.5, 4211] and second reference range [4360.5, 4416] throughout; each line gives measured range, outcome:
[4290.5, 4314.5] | 7.2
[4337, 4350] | 1.7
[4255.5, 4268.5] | 4.3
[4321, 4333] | 3.3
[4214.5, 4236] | 4.2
